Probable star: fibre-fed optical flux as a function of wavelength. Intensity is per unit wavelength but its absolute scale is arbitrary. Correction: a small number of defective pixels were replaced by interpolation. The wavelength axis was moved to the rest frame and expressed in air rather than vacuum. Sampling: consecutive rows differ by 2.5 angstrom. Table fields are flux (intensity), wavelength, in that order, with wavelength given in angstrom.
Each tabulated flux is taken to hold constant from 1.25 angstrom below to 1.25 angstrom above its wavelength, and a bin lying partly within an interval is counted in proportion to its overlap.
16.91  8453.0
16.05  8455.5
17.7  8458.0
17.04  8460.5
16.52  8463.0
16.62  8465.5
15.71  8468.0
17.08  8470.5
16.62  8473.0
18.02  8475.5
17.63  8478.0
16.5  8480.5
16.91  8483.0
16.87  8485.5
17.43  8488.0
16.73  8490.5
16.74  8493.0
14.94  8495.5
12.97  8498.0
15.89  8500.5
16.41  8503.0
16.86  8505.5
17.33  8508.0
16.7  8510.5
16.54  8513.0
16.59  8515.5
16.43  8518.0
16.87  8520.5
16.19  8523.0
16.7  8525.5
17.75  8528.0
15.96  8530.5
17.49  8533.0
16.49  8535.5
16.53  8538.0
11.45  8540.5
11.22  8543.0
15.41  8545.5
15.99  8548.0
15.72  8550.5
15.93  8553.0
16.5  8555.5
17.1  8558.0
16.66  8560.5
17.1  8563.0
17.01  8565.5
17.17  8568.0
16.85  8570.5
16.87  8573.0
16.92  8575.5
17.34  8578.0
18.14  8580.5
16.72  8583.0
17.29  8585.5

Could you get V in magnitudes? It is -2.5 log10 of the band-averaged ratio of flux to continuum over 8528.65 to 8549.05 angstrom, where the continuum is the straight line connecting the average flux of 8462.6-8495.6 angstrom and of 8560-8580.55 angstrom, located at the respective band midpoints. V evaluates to 0.12 mag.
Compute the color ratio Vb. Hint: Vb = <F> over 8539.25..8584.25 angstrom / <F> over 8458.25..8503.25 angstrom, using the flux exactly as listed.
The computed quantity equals 1.0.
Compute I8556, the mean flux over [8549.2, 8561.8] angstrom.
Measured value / 16.4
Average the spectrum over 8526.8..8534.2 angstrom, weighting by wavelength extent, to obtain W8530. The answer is 17.1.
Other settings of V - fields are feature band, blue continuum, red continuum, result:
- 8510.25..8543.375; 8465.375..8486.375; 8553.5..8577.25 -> 0.057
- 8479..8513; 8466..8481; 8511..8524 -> 0.025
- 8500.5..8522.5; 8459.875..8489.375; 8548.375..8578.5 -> 0.012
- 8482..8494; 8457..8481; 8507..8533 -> -0.004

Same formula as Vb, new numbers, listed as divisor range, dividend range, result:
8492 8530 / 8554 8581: 1.04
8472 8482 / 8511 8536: 0.97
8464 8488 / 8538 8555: 0.86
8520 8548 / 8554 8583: 1.09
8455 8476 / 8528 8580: 0.96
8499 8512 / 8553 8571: 1.02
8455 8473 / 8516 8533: 1.00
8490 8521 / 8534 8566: 0.96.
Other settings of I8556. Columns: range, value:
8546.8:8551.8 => 15.9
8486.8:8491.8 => 17.1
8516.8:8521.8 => 16.6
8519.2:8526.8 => 16.6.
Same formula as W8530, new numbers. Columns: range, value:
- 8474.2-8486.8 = 17.2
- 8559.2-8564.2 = 16.9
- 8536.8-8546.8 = 13.6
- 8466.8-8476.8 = 16.9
